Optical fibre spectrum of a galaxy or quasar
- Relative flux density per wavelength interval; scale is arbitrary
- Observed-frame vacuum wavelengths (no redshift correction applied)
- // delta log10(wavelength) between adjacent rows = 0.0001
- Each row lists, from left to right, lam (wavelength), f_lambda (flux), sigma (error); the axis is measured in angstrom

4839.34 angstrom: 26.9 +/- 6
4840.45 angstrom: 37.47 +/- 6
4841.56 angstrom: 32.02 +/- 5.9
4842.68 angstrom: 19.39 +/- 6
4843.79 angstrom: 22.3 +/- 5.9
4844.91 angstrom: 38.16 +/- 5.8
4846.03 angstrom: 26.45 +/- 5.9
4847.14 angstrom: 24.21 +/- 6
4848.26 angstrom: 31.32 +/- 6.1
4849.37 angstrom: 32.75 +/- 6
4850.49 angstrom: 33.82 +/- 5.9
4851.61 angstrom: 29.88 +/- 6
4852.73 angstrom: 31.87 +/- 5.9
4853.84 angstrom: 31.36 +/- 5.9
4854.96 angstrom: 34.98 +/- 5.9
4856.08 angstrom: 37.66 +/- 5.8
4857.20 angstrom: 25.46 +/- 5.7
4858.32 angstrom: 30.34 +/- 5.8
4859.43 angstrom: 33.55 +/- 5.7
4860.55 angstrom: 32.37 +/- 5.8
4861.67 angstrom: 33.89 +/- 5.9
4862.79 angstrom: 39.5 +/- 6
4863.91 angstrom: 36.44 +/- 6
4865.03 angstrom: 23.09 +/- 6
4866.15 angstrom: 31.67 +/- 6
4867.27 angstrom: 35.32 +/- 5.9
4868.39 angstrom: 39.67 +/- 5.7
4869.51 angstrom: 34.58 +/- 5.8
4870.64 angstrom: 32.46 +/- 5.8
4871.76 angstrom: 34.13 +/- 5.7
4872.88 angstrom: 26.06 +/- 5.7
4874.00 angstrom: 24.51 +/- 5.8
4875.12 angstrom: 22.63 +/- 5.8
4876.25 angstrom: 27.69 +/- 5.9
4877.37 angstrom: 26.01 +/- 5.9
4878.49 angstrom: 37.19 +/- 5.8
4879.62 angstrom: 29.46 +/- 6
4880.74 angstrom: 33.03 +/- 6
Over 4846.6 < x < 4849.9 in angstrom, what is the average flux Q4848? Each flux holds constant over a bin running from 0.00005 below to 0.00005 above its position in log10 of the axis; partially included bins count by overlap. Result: 29.5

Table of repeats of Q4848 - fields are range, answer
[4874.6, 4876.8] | 25.1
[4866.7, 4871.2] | 35.5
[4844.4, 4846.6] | 32.1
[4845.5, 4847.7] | 25.4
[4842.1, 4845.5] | 26.6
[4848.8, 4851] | 33.3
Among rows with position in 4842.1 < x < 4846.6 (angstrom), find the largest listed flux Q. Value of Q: 38.16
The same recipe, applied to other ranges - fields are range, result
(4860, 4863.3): 39.5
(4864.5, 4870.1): 39.67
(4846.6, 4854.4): 33.82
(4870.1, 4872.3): 34.13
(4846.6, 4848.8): 31.32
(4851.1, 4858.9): 37.66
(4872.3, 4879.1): 37.19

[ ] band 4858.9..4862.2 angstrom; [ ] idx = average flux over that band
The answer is 33.2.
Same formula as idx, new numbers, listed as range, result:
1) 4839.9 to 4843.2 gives 29.7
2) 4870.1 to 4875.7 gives 27.9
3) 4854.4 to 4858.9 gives 32.1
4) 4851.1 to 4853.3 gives 31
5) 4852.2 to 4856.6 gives 34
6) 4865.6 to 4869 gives 35.6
